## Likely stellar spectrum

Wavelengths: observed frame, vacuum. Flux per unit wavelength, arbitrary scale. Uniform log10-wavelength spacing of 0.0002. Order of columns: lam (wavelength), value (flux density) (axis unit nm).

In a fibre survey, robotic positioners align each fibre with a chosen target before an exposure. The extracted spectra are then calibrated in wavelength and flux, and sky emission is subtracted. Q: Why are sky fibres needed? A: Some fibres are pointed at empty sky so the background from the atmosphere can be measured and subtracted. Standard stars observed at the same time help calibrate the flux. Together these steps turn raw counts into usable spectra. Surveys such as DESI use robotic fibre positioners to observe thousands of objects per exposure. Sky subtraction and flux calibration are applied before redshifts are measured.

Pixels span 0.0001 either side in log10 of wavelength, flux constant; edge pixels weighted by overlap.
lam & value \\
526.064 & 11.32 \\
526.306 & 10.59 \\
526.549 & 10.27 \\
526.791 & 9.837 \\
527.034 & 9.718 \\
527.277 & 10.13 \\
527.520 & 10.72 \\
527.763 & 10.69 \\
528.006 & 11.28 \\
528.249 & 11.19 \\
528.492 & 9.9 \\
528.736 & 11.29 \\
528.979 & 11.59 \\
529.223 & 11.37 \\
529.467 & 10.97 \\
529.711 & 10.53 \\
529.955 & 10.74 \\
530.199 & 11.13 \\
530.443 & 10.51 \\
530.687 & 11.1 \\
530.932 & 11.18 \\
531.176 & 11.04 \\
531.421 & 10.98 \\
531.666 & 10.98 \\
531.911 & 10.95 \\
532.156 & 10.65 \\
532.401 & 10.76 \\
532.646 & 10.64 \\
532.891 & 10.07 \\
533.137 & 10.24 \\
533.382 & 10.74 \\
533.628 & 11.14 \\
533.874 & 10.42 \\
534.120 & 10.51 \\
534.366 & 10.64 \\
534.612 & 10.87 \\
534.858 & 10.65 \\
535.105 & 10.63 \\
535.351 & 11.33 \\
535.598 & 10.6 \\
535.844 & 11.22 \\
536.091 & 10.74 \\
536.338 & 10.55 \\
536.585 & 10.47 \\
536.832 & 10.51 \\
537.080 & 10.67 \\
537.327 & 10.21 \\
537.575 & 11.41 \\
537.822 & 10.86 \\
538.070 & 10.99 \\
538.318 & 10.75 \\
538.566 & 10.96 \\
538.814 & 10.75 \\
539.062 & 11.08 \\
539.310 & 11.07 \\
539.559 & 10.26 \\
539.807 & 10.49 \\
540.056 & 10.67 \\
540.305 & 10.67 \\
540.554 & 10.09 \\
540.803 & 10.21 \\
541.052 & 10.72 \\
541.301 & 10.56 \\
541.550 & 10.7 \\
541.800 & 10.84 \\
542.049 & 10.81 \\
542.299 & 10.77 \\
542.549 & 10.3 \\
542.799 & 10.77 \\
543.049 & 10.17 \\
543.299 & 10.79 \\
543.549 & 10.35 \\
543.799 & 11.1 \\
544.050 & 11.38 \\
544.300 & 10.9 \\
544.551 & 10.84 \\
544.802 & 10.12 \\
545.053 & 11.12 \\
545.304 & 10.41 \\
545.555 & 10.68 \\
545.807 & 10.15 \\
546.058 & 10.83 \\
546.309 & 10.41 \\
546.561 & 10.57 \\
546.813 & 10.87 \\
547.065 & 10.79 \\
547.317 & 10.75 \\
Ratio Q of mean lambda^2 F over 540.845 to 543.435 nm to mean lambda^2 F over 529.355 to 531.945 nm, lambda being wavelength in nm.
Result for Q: 1.02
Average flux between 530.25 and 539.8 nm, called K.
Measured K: 10.8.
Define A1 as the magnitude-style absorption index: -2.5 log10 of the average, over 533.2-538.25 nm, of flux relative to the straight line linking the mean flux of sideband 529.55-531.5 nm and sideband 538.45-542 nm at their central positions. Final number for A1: 0.00 mag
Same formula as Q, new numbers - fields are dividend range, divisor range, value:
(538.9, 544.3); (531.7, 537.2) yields 1.02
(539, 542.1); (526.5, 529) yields 1.05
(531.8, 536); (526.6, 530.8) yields 1.02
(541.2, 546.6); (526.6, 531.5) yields 1.04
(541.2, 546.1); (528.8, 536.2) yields 1.03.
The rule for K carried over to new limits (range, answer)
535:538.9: 10.8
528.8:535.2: 10.8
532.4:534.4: 10.6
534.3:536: 10.9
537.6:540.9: 10.7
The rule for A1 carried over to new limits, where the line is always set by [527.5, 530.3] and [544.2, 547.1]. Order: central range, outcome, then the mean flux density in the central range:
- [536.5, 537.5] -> 0.03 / 10.5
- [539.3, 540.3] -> 0.02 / 10.6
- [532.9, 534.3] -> 0.03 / 10.6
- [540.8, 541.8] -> 0.01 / 10.6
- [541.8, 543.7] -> 0.01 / 10.6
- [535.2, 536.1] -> -0.02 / 11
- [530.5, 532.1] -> -0.01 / 11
